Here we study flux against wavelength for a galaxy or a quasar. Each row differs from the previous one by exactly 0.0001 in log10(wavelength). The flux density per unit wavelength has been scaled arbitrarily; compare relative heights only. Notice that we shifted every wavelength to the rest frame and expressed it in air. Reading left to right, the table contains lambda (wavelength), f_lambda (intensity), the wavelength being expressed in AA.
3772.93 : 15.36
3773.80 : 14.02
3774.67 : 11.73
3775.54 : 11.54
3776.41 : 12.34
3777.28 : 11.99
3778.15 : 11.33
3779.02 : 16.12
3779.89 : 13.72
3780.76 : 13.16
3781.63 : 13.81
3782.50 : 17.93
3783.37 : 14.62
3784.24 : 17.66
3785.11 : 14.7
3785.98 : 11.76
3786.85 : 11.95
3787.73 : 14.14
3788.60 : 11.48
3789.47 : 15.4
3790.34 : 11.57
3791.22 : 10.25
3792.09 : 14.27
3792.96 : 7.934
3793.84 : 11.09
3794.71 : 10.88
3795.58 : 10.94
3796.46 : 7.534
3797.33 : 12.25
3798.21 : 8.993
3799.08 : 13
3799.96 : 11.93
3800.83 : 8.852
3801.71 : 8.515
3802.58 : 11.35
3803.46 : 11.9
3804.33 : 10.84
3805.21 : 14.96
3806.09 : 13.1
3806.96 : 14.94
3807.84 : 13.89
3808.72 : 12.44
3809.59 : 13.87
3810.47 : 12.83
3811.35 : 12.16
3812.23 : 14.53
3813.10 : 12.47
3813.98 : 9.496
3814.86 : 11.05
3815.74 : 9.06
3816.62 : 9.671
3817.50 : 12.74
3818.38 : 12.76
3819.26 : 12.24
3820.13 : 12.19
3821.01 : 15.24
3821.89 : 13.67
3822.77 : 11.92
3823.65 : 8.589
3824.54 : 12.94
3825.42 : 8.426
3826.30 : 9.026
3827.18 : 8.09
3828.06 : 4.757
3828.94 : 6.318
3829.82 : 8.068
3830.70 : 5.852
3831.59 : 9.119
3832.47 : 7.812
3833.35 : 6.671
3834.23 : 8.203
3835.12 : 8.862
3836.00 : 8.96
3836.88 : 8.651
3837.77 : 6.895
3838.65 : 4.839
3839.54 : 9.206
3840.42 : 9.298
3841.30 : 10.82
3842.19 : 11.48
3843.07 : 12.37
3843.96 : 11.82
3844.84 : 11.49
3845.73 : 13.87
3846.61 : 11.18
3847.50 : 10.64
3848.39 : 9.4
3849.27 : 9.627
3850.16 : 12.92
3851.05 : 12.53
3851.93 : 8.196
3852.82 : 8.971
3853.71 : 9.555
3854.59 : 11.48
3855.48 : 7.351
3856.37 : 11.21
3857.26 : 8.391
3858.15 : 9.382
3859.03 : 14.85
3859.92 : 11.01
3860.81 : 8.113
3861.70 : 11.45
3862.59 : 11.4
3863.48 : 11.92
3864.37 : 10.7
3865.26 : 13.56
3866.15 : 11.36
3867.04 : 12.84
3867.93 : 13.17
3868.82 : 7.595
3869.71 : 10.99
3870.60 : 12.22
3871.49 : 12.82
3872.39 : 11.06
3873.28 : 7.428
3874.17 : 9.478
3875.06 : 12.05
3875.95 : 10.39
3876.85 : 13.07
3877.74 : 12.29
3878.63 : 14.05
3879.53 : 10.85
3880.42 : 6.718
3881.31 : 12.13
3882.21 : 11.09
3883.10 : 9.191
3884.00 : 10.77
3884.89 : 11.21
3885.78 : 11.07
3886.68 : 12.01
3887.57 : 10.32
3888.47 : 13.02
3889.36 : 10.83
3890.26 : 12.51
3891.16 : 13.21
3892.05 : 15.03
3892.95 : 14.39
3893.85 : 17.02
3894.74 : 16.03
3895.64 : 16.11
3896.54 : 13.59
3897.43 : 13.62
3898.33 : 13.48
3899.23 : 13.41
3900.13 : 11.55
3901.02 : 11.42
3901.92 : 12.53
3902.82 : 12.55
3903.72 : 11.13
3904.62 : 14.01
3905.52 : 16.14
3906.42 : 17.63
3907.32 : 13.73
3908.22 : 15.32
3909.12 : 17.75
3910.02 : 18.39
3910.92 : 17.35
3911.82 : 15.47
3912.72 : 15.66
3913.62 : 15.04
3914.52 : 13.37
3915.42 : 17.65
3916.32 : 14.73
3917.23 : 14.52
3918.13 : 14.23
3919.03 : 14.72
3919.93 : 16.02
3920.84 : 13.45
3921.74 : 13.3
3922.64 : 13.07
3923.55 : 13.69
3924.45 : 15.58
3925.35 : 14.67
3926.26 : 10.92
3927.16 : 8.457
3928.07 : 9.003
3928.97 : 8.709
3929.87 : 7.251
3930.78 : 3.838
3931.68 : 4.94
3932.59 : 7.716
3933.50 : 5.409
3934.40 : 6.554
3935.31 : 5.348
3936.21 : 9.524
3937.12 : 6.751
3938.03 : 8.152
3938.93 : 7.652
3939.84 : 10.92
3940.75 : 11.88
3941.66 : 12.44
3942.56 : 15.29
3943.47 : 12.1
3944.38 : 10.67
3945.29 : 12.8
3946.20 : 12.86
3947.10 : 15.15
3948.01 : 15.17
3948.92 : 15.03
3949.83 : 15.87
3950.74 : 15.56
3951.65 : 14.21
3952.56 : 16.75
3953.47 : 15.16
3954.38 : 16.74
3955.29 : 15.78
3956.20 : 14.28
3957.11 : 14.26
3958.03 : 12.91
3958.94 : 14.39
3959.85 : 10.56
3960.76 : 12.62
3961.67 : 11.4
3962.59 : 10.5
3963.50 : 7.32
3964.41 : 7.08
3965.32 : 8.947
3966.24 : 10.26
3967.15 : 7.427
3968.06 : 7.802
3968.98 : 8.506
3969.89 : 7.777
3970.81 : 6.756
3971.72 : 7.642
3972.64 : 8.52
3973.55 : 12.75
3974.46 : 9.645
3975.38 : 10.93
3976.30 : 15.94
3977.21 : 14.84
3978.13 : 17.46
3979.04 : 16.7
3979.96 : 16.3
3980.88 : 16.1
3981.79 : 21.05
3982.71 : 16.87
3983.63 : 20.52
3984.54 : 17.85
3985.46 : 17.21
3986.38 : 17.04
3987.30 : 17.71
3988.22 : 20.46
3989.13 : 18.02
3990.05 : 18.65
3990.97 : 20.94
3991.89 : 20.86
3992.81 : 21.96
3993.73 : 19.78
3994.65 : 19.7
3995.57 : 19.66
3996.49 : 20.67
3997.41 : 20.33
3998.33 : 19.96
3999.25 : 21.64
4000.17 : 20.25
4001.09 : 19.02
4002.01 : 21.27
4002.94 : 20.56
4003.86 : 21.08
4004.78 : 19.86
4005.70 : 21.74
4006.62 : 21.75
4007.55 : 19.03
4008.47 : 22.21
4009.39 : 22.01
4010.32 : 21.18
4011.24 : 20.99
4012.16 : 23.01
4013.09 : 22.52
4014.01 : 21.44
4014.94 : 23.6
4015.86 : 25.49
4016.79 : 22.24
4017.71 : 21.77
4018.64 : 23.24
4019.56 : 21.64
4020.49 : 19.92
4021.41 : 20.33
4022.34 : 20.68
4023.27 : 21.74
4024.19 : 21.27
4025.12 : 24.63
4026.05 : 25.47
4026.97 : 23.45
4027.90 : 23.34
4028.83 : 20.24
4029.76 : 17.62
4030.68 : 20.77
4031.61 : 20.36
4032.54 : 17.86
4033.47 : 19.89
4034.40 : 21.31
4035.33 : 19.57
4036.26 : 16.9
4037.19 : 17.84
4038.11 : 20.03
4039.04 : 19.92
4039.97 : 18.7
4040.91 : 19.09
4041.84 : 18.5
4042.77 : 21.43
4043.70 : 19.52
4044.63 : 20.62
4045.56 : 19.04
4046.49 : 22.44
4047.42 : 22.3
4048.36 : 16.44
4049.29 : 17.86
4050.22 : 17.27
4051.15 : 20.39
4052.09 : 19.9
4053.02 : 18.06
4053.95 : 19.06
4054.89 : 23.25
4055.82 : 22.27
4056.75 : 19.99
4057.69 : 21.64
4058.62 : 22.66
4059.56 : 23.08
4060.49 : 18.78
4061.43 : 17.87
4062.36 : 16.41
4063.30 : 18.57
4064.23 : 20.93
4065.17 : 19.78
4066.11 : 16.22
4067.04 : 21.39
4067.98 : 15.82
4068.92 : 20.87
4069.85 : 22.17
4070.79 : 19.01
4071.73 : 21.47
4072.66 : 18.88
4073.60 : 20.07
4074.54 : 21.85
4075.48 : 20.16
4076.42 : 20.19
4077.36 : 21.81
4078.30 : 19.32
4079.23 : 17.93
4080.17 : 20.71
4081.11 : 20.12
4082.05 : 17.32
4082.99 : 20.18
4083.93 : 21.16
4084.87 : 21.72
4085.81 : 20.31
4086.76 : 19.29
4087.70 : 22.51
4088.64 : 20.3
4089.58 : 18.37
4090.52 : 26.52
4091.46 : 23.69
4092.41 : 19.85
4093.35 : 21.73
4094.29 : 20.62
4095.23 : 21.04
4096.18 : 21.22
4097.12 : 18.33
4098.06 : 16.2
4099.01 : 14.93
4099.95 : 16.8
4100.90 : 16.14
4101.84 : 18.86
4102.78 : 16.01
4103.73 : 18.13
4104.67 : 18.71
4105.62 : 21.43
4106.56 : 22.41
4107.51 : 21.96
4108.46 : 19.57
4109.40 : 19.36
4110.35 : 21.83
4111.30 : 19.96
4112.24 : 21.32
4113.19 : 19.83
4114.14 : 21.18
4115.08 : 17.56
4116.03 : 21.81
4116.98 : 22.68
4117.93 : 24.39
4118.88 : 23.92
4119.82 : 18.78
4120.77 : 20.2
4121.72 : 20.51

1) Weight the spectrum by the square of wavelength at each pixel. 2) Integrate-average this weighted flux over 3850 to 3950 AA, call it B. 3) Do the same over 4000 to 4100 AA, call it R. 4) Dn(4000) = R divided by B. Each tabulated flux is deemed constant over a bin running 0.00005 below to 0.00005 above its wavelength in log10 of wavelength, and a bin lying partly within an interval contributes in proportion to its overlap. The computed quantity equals 1.83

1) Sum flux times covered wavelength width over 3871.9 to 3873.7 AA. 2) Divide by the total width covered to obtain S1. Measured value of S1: 9.31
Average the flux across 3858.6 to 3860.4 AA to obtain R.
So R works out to 12.8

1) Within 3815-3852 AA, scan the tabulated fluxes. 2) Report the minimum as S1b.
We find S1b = 4.757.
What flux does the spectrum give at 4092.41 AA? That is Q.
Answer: 19.85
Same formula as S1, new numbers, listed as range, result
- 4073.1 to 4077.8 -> 20.8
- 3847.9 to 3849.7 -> 9.55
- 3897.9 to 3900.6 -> 12.8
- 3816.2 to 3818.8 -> 11.7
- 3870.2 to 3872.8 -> 12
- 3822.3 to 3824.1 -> 10.3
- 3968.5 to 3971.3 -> 7.67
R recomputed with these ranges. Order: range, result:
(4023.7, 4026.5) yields 23.8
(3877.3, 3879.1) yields 13.1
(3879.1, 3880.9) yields 8.87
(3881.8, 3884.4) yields 10.3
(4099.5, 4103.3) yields 17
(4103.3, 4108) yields 20.5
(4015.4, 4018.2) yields 23.1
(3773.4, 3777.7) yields 12.3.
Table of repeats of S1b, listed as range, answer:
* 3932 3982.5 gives 5.348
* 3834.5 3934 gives 3.838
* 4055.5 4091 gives 15.82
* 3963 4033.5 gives 6.756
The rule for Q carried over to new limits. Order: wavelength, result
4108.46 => 19.57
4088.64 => 20.3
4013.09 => 22.52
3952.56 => 16.75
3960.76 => 12.62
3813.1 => 12.47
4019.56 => 21.64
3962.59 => 10.5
